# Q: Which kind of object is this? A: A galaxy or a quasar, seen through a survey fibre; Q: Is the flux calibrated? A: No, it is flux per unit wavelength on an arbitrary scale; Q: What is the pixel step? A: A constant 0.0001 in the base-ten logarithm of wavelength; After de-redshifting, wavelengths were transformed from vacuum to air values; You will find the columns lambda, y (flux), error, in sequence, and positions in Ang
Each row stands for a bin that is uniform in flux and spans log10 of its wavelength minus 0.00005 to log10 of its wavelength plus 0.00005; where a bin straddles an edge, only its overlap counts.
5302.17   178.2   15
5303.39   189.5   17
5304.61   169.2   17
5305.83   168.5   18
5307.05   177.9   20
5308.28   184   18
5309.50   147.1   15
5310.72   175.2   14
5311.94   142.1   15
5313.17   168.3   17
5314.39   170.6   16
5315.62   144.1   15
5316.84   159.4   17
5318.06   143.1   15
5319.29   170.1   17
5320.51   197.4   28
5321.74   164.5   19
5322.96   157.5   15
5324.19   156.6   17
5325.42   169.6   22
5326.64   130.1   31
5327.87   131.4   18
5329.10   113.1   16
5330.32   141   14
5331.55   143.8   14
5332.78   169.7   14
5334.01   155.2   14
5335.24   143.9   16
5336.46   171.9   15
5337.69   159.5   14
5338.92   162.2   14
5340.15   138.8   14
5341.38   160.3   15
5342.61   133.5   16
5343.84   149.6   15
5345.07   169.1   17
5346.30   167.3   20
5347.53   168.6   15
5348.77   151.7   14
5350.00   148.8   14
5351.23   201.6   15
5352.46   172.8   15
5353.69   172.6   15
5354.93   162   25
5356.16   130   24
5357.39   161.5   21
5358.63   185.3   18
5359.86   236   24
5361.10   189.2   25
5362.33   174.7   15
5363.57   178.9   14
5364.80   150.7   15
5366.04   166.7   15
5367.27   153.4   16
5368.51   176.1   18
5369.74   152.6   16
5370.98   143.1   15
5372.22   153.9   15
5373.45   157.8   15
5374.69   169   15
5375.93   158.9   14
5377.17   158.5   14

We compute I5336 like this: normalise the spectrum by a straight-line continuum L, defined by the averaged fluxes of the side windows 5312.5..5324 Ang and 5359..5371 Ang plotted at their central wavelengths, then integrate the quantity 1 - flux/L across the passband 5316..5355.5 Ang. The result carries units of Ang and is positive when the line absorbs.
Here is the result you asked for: 2.4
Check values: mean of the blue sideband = 163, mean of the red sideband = 174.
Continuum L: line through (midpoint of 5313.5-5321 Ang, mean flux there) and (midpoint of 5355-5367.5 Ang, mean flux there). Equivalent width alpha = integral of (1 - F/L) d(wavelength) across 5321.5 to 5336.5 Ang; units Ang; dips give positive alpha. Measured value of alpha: 1.6 Ang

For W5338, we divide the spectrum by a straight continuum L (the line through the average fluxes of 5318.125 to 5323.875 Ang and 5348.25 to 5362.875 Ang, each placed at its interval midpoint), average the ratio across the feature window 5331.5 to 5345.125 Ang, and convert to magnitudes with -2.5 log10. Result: 0.11 mag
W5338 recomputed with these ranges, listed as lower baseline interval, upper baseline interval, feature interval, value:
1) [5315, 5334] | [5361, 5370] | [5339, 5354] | 0.00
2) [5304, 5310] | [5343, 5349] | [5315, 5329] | 0.08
